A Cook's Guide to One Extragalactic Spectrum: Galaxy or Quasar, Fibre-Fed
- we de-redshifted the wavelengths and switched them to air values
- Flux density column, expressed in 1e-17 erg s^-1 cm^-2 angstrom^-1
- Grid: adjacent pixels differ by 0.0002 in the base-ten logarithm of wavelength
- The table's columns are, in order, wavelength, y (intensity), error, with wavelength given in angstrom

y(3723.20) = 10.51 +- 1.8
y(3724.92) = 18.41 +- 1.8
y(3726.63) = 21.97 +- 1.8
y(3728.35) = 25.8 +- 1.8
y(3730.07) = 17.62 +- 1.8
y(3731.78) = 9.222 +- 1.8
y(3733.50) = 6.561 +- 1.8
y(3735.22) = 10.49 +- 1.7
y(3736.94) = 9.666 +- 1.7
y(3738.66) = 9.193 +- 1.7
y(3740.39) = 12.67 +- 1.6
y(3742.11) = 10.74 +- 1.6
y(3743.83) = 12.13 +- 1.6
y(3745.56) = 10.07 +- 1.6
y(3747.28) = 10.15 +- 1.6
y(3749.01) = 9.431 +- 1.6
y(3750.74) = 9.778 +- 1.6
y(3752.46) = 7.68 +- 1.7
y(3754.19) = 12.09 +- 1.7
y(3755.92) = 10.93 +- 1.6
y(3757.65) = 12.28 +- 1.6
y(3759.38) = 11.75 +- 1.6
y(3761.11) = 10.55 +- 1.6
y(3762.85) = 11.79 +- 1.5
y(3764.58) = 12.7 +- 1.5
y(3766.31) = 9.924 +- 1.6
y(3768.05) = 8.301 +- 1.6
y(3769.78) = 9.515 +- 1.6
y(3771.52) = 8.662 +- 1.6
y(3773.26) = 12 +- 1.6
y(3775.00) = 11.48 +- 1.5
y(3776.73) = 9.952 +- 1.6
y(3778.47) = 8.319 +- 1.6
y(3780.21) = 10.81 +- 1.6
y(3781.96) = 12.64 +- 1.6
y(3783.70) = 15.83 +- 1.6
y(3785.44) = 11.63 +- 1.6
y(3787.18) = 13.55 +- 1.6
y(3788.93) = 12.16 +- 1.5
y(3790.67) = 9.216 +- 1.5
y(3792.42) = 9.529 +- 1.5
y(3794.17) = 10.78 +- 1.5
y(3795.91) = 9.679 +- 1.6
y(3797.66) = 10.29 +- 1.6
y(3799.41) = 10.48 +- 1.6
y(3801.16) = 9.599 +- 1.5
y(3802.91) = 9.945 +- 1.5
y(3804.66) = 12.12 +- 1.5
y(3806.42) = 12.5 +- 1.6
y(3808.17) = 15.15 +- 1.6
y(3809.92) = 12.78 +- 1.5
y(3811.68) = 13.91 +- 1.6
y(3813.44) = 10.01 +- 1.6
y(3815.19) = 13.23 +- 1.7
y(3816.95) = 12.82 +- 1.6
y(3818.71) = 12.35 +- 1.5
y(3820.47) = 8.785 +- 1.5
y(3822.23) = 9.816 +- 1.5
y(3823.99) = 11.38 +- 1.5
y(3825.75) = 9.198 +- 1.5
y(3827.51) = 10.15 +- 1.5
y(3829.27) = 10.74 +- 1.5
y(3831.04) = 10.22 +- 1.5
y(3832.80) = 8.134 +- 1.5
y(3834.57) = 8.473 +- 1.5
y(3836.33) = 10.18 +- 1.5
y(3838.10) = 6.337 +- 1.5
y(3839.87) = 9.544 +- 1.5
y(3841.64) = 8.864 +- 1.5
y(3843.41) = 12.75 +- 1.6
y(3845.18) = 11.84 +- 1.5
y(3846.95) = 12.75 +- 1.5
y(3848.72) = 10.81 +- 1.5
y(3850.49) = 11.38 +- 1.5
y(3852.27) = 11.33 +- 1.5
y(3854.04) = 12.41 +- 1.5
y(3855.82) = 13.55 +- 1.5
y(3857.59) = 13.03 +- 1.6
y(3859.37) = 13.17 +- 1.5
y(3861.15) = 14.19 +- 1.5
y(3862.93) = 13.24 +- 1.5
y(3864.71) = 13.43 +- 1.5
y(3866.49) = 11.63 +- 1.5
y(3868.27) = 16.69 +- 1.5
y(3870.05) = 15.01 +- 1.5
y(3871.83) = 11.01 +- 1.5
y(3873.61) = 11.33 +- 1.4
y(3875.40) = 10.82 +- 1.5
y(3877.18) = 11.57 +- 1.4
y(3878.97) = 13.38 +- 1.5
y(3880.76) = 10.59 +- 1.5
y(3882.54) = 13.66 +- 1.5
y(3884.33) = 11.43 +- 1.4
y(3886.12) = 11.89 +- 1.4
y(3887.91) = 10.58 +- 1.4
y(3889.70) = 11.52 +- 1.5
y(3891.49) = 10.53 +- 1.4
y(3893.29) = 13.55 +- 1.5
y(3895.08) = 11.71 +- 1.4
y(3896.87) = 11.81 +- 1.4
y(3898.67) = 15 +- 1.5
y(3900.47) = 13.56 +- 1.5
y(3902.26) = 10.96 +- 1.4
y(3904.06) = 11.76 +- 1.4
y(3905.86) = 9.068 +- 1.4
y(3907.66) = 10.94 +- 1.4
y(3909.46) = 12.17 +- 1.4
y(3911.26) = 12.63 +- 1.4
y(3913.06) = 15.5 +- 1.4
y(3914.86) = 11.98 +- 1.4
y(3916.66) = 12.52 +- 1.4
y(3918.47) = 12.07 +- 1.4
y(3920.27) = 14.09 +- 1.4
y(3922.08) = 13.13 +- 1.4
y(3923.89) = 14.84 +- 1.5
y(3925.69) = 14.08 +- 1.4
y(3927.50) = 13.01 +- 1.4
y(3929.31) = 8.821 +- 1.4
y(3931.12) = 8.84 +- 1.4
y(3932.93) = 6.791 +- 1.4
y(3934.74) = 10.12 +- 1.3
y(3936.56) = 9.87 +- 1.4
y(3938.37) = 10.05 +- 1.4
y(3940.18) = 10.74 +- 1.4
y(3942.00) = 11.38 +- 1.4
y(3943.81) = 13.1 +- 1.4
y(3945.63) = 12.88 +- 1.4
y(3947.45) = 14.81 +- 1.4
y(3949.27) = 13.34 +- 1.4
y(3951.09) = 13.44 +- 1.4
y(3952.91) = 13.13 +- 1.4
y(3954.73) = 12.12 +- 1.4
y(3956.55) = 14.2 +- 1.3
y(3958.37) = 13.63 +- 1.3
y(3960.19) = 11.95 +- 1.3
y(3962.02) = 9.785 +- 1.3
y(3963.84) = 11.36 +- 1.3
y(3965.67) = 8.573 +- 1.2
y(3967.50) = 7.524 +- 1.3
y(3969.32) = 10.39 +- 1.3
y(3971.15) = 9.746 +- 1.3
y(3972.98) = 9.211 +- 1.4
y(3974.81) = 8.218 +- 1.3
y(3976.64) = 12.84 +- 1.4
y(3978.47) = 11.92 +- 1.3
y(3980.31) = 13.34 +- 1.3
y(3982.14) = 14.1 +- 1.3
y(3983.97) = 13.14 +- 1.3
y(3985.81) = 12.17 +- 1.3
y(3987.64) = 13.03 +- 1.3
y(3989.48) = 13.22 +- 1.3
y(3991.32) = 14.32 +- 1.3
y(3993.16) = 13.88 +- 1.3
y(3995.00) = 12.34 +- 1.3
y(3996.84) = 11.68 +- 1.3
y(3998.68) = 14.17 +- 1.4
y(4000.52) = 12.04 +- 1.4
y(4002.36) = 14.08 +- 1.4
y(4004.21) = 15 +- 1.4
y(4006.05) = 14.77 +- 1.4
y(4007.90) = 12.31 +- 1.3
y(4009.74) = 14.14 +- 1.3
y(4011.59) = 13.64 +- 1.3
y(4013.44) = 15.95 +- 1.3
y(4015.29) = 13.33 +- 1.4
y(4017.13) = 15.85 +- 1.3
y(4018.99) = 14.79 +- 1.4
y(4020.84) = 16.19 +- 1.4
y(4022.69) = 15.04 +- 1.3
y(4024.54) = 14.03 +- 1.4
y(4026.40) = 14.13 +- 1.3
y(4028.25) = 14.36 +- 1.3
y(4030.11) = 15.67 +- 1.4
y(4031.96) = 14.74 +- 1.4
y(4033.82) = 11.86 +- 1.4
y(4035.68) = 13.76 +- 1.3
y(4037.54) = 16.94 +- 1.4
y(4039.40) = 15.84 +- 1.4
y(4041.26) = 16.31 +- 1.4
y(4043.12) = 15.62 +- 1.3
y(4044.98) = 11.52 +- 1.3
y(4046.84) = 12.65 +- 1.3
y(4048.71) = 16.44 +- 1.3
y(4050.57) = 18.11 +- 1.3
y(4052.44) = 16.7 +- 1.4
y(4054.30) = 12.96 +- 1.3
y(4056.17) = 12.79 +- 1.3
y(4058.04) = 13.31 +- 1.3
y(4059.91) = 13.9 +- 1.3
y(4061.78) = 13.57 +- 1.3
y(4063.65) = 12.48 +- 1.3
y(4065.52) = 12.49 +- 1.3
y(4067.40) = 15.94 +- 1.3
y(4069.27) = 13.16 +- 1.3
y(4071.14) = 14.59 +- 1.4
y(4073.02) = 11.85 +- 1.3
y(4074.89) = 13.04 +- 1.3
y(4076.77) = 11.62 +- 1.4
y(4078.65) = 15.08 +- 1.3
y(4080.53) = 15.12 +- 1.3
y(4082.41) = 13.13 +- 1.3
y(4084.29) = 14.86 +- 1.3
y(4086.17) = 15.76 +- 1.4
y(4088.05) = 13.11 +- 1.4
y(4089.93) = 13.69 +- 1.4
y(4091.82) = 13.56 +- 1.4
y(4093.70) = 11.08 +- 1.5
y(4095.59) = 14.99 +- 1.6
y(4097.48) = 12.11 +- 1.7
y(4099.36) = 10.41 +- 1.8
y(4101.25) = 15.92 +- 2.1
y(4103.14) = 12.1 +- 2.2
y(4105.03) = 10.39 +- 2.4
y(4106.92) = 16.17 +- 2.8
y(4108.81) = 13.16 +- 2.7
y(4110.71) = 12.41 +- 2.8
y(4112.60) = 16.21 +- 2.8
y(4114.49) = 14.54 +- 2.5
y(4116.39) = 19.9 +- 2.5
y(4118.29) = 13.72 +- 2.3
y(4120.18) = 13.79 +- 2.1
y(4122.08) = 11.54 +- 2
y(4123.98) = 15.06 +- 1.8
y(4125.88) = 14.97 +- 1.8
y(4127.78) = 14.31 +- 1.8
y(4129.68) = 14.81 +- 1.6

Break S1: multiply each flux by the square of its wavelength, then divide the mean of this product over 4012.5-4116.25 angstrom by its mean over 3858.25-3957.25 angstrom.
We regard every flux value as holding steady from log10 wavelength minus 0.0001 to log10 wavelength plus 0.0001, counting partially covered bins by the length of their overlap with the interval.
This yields 1.25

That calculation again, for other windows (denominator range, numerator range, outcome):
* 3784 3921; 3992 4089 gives 1.33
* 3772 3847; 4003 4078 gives 1.47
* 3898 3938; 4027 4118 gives 1.28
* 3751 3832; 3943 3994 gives 1.20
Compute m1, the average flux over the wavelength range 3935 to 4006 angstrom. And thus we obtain 12.1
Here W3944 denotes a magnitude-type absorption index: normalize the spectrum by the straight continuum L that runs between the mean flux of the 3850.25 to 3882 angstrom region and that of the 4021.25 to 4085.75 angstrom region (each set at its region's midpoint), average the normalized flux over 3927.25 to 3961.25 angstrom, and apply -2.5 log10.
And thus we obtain 0.15 mag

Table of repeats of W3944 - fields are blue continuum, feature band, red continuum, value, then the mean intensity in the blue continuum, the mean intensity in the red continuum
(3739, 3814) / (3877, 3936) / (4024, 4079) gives 0.05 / 11.1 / 14.2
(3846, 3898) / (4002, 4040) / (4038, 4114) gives -0.09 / 12.4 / 13.9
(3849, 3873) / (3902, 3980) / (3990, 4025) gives 0.17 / 13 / 14.1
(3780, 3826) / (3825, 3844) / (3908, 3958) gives 0.23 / 11.5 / 12.2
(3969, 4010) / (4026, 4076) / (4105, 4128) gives -0.06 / 12.6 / 14.5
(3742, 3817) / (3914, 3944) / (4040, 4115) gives 0.09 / 11.1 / 13.8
